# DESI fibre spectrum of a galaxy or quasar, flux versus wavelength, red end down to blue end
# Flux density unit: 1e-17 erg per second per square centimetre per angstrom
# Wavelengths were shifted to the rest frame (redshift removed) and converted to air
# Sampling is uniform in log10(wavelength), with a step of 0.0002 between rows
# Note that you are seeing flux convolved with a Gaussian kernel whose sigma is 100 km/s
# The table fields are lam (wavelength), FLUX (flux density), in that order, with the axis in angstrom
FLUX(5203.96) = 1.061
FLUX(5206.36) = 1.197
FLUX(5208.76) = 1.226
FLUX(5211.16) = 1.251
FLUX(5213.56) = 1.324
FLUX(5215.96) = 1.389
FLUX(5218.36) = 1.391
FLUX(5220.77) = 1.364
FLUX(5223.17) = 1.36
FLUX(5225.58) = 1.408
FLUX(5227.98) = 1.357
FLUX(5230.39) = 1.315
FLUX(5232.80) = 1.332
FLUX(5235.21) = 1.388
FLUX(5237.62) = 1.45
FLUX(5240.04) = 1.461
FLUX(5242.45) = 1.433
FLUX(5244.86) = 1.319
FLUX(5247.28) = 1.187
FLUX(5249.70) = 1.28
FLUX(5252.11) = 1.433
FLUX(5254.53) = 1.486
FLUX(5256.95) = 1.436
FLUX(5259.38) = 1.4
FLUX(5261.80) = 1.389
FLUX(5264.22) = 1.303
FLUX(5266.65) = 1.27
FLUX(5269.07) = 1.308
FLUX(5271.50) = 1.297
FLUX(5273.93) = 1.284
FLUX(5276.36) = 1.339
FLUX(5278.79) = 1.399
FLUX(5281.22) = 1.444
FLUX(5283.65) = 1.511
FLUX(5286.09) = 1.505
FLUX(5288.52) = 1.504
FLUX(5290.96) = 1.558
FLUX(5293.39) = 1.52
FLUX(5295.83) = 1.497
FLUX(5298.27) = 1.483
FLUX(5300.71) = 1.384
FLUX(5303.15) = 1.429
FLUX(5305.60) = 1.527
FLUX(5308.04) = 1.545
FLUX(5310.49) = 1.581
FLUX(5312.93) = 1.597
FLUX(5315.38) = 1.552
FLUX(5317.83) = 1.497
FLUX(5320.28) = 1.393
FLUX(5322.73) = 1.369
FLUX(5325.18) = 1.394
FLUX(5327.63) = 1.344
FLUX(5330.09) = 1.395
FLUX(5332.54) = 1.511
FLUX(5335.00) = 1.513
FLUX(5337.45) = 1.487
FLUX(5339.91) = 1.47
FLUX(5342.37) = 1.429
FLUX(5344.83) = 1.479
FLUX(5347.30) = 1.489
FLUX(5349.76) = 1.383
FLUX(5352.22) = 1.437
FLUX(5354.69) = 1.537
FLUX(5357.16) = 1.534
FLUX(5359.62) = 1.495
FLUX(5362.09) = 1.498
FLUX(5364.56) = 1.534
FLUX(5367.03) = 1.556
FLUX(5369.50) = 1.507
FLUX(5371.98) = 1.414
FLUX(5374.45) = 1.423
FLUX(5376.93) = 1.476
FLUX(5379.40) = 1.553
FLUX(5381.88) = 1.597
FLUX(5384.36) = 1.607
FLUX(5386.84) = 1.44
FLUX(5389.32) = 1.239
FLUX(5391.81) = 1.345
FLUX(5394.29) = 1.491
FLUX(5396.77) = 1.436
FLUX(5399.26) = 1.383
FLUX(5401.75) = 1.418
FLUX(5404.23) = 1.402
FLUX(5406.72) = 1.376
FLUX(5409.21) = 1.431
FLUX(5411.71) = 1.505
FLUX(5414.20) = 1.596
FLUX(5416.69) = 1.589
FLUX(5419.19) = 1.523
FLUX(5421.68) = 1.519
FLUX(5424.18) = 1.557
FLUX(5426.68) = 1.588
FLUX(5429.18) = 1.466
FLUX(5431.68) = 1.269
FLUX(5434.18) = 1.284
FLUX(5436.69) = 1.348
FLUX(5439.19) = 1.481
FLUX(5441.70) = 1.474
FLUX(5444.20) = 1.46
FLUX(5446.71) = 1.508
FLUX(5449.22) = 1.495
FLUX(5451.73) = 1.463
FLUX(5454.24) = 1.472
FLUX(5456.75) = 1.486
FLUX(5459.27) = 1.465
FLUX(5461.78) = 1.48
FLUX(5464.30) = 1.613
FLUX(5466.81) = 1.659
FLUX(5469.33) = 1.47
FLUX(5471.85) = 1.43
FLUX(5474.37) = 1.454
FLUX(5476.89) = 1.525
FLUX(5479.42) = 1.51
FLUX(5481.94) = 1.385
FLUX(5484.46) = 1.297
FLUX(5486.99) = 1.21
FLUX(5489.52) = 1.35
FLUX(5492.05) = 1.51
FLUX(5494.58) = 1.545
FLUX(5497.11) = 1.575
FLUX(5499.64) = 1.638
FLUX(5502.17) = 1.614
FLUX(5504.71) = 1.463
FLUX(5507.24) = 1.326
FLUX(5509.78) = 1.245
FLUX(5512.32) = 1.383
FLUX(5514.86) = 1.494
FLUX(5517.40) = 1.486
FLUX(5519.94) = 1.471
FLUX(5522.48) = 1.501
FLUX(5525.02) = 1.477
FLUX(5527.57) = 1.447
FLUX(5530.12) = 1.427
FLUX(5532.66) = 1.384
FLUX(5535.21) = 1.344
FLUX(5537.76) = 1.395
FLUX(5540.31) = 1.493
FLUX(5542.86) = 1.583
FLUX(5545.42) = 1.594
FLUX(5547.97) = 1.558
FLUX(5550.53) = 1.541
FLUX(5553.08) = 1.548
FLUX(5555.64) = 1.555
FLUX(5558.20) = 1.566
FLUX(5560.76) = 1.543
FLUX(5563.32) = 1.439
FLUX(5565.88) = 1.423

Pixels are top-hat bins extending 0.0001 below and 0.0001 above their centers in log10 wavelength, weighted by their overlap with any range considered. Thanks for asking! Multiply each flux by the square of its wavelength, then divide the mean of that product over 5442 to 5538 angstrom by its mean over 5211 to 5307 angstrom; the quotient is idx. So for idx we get 1.1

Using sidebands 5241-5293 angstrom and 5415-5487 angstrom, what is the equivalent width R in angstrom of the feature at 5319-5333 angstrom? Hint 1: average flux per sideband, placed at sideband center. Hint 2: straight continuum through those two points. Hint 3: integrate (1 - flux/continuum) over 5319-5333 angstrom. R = 0.2 angstrom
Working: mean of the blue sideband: 1.39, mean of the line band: 1.4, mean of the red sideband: 1.47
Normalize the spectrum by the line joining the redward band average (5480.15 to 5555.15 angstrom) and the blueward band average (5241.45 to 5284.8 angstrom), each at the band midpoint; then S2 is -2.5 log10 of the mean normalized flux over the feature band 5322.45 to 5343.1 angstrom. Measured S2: -0.04 mag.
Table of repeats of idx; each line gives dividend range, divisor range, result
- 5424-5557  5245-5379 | 1.08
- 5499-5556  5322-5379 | 1.07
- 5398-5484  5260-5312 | 1.09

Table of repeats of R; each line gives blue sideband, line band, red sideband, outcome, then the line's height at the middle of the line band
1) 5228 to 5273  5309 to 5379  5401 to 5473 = -2.8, 1.42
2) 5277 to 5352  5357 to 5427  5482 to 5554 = -0.7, 1.47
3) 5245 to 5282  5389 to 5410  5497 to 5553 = 0.2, 1.41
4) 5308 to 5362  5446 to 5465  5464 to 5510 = -0.3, 1.47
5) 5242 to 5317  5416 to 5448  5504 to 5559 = -0.3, 1.45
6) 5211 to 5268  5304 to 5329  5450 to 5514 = -1.5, 1.4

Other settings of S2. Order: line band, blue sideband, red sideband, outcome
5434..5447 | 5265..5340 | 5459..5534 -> 0.02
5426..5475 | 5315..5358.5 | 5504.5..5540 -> -0.03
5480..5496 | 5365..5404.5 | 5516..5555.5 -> 0.07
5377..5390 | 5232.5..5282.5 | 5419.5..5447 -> -0.05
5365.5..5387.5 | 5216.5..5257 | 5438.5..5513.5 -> -0.06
